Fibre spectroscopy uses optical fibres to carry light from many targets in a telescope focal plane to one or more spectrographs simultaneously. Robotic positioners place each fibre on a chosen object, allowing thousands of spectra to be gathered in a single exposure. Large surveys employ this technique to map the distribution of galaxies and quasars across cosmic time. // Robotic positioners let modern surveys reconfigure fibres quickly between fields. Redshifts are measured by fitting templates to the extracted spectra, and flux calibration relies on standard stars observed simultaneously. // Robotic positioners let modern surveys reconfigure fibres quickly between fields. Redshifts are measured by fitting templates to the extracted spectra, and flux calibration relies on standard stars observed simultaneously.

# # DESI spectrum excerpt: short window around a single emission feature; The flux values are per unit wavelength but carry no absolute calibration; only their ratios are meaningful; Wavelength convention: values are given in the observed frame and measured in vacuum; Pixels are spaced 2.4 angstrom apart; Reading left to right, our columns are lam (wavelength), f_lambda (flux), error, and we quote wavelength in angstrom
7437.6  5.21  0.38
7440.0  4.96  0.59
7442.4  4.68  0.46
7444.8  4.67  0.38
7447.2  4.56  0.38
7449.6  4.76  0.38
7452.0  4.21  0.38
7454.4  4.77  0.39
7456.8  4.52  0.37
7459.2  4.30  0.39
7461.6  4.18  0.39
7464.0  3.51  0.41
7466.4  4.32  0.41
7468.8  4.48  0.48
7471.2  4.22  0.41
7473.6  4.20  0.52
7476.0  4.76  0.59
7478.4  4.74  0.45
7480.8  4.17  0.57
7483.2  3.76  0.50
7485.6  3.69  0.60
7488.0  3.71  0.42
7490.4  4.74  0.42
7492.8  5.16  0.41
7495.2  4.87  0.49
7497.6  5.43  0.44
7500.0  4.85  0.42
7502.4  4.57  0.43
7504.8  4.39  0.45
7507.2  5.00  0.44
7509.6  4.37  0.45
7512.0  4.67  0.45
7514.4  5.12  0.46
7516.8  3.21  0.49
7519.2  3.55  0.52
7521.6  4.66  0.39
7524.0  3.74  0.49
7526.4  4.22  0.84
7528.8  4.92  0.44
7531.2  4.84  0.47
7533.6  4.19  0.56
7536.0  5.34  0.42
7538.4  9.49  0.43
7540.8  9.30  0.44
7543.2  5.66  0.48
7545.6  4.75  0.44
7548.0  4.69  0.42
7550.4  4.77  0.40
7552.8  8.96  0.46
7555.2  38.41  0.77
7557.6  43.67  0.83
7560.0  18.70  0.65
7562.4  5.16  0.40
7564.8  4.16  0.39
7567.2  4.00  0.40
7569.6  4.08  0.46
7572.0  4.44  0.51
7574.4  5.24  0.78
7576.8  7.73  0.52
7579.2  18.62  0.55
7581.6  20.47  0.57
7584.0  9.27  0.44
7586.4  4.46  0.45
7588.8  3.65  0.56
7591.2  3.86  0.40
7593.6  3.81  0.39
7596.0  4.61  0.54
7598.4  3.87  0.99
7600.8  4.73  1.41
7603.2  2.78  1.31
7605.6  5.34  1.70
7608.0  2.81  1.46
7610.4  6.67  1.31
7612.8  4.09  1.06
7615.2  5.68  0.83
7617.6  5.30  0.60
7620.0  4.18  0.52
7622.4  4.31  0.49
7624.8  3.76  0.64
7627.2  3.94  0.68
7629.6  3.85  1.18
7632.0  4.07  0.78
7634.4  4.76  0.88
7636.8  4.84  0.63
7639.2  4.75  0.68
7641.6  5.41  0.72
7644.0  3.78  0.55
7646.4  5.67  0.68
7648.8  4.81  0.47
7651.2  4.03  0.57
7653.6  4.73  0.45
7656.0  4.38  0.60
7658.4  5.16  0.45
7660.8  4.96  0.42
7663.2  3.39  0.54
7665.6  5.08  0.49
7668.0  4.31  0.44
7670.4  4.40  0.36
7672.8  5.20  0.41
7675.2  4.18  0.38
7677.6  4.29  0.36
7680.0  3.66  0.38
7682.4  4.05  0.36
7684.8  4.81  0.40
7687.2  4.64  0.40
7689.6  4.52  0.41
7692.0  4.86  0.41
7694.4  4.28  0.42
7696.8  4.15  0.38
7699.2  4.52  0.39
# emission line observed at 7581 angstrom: [N II]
